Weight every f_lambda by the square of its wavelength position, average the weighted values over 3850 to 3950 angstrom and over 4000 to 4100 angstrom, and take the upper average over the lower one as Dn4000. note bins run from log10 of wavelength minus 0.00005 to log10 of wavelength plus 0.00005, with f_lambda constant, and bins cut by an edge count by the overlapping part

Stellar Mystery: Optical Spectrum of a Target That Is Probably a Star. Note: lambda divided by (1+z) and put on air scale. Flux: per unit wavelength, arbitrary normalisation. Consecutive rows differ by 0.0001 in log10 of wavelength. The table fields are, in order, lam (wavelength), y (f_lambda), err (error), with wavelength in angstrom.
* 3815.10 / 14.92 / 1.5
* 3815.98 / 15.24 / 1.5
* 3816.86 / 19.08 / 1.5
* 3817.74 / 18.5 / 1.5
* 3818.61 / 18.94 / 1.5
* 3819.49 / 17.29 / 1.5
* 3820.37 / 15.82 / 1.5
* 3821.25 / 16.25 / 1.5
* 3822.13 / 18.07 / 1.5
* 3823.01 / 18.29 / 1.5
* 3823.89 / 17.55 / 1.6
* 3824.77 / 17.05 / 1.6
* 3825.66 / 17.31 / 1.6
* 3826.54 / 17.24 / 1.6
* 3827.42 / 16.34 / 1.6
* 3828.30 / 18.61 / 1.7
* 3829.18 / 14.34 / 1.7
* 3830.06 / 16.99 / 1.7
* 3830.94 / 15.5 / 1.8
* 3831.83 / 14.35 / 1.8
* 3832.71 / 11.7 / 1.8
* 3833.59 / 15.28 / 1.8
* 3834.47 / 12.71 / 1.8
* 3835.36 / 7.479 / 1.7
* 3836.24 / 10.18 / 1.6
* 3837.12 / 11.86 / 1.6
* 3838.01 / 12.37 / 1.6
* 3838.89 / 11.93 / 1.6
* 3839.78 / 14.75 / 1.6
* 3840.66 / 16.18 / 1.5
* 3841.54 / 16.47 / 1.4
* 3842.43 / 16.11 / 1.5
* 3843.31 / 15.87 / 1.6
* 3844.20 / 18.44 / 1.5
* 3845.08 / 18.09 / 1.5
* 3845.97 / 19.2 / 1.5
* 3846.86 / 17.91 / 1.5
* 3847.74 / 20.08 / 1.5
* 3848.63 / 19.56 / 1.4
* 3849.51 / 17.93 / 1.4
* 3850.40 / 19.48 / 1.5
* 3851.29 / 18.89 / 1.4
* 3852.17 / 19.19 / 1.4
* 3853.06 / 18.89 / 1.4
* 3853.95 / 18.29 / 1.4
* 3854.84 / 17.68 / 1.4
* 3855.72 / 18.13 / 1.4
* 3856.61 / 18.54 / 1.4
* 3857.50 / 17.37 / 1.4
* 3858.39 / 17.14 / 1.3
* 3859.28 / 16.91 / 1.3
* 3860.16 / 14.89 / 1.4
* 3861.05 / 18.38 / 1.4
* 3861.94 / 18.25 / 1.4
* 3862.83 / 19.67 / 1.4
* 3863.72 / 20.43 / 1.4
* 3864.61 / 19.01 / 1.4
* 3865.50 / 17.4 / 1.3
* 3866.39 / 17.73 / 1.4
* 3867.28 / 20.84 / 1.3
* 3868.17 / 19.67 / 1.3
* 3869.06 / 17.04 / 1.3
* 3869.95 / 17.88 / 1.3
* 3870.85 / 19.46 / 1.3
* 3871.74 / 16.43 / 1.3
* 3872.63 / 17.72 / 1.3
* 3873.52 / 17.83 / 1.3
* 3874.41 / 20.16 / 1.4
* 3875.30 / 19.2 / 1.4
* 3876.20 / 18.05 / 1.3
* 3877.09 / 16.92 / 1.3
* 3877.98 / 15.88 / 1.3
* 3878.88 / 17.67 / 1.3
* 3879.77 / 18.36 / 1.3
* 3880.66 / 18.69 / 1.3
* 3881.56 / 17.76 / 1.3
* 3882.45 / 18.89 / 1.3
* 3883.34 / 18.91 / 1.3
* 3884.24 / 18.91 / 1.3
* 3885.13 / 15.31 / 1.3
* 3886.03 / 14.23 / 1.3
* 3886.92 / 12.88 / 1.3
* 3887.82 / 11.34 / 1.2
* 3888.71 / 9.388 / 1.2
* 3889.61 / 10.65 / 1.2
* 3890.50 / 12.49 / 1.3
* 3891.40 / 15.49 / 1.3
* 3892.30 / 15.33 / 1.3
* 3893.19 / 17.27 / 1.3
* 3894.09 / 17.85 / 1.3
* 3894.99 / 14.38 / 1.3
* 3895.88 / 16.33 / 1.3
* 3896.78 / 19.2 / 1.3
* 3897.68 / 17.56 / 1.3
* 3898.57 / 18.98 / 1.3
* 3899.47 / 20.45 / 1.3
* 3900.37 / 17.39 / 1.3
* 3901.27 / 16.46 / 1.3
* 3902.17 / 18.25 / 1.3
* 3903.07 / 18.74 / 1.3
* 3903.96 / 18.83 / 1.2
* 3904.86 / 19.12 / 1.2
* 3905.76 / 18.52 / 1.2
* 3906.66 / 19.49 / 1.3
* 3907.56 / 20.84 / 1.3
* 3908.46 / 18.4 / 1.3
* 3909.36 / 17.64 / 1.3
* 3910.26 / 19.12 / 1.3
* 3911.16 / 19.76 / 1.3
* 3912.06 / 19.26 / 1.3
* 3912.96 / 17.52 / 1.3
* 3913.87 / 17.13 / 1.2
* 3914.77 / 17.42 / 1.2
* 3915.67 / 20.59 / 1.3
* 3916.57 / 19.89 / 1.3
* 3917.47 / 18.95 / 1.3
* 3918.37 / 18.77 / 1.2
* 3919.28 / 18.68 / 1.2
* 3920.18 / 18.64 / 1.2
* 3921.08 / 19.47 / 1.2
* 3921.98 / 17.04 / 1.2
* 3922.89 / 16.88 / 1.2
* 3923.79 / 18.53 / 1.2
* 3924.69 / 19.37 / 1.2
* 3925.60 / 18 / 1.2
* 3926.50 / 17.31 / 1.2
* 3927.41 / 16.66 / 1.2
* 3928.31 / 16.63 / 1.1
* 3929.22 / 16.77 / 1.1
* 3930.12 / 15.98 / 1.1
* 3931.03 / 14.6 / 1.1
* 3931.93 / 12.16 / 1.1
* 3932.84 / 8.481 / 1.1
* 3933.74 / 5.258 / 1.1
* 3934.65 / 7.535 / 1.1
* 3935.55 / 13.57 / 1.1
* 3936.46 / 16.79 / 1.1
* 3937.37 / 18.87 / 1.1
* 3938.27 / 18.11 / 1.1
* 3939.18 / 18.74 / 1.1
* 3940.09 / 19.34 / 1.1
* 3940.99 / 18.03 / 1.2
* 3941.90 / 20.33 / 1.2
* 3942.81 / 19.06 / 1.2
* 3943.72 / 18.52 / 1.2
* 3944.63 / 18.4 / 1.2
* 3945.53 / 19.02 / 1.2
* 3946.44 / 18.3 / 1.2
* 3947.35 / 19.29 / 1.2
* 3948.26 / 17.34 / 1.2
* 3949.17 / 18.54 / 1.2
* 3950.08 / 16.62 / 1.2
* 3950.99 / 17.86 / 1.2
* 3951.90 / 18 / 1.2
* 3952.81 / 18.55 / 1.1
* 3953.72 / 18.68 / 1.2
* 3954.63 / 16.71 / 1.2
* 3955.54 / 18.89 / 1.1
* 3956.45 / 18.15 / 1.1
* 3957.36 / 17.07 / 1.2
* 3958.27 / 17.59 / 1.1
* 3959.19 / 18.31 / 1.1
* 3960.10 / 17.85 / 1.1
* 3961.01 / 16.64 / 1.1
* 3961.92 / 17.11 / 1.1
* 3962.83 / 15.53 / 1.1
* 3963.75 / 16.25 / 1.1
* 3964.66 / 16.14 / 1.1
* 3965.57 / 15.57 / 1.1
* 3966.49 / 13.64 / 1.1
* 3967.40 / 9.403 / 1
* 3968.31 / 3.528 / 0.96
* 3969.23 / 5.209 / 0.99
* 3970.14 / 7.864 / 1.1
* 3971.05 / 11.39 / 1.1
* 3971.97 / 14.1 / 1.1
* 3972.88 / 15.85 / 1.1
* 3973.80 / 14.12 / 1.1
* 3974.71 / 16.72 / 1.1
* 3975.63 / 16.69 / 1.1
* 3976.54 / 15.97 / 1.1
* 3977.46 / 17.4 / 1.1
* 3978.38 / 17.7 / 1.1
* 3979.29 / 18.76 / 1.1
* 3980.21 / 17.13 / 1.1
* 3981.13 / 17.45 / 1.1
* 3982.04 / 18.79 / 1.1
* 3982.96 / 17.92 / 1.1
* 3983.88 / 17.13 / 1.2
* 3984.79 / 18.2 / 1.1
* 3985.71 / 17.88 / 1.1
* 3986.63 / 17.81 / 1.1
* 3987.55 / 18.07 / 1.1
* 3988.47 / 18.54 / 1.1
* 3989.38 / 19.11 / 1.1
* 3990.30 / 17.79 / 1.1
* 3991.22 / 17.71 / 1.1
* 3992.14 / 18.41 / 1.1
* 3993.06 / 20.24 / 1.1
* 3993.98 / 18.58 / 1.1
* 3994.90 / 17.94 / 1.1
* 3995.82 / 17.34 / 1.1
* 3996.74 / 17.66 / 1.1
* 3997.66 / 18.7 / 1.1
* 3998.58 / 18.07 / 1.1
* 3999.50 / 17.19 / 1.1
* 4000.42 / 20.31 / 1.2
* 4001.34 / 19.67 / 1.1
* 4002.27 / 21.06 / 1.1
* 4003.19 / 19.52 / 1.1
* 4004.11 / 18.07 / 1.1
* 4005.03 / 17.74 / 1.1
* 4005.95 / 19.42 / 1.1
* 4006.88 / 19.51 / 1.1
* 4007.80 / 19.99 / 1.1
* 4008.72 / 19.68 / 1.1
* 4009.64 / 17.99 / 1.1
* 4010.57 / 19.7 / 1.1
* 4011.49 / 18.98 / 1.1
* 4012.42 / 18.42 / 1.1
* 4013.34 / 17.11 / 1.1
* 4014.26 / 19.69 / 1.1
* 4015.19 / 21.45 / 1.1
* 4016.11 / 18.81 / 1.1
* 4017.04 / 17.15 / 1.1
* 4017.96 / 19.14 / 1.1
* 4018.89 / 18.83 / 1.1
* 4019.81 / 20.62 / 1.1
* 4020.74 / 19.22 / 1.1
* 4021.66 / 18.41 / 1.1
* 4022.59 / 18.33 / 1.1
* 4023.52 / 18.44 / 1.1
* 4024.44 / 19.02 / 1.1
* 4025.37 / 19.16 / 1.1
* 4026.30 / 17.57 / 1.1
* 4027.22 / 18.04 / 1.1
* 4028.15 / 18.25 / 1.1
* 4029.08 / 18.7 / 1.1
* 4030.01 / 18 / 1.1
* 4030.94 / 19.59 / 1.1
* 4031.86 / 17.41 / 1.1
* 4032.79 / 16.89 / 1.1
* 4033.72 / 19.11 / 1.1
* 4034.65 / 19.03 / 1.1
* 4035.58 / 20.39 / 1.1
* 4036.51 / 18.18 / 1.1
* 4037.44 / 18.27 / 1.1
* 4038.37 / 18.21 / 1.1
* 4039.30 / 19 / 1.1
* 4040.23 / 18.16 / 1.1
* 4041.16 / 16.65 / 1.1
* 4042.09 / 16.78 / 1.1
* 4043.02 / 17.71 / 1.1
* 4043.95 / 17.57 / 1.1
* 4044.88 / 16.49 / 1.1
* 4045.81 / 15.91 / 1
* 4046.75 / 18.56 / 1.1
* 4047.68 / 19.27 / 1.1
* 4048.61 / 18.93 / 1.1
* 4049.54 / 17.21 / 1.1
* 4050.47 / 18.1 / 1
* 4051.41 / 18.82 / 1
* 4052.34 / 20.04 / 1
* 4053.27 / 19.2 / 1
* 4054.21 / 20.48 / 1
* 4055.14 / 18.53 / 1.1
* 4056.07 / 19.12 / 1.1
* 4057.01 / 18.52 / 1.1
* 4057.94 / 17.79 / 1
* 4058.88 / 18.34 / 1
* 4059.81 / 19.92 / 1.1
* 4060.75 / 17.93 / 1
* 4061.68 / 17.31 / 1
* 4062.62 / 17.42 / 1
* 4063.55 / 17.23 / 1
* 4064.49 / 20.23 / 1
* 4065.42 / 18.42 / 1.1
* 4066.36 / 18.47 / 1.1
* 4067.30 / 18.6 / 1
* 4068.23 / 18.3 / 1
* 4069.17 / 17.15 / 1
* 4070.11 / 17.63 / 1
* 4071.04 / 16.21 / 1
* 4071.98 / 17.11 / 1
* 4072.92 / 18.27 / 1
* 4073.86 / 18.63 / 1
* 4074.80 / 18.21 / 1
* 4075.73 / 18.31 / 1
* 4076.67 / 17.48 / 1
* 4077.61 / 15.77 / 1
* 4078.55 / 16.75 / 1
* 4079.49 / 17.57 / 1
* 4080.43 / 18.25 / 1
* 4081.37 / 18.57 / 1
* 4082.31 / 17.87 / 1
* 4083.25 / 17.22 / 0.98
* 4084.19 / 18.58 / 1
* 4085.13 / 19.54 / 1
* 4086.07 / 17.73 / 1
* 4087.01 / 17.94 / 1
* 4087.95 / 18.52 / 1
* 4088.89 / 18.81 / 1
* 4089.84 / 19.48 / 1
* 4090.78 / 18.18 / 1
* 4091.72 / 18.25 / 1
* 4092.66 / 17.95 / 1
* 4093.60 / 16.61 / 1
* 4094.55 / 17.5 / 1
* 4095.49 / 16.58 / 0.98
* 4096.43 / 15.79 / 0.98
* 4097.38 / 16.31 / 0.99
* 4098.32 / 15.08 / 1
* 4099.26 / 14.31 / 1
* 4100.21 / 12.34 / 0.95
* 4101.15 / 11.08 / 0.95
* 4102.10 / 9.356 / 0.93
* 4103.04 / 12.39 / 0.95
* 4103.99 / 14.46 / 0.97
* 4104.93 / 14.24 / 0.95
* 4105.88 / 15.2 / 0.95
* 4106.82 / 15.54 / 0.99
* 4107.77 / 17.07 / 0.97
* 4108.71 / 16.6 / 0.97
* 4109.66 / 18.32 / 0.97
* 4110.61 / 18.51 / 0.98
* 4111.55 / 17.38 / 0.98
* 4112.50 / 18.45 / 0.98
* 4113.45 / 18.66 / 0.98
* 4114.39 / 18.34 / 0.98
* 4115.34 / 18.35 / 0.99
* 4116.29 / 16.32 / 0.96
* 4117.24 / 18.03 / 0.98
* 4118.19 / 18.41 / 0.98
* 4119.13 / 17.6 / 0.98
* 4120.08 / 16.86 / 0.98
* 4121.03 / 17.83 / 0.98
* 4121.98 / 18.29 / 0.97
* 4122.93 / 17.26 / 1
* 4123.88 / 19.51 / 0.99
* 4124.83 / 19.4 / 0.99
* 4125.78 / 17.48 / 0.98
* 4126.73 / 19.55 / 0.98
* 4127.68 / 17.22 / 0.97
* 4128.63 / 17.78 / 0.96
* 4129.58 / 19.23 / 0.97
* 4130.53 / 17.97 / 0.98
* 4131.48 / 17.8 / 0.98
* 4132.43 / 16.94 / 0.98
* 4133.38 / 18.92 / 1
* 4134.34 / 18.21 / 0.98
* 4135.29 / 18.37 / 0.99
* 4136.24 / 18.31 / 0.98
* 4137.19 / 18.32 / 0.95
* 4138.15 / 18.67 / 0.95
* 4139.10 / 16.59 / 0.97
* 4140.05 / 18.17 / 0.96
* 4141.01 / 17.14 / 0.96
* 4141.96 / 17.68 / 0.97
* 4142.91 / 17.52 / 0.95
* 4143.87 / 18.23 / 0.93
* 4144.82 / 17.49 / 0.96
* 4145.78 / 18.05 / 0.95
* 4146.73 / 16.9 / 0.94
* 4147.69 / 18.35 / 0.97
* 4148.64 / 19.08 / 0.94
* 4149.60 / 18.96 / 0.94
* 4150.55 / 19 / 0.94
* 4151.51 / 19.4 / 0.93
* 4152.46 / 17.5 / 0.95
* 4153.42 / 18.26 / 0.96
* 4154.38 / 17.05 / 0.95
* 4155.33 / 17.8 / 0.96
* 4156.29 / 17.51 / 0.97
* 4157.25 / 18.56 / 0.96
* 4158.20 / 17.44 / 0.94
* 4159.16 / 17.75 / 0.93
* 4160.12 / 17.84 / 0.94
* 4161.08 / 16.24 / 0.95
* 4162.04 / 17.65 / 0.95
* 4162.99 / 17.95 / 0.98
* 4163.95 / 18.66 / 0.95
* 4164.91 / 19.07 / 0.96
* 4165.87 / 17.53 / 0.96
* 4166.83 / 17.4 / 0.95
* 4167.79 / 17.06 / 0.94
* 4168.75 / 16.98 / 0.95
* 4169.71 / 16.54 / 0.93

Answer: 1.13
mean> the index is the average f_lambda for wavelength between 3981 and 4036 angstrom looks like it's 18.7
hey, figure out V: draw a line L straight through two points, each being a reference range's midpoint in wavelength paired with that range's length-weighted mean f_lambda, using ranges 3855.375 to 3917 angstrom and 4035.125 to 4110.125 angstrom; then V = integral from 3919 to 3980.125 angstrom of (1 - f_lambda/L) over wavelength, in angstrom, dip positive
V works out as 4.9 angstrom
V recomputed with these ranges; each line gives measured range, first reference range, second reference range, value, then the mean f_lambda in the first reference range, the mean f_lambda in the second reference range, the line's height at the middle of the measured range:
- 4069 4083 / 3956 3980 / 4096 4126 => -1.39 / 14.8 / 16.4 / 16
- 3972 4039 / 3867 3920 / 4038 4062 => -1.12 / 17.6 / 18.3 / 18.1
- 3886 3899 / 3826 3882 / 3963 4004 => 1.51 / 17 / 16.5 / 16.9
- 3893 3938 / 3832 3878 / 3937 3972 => -1.52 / 17.1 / 16.4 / 16.7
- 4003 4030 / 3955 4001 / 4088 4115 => -4.07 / 16.4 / 16.2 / 16.4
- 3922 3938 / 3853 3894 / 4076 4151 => 2.04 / 17.1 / 17.4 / 17.2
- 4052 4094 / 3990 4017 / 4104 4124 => -0.65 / 18.8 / 17.4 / 17.9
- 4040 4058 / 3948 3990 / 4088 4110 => -2.59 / 16.2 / 15.7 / 15.9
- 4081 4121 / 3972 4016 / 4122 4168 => 2.90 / 18.2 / 18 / 18.1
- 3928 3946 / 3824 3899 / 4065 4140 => 1.17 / 16.7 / 17.3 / 16.9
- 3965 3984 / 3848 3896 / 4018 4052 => 3.79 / 17.3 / 18.3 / 17.9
